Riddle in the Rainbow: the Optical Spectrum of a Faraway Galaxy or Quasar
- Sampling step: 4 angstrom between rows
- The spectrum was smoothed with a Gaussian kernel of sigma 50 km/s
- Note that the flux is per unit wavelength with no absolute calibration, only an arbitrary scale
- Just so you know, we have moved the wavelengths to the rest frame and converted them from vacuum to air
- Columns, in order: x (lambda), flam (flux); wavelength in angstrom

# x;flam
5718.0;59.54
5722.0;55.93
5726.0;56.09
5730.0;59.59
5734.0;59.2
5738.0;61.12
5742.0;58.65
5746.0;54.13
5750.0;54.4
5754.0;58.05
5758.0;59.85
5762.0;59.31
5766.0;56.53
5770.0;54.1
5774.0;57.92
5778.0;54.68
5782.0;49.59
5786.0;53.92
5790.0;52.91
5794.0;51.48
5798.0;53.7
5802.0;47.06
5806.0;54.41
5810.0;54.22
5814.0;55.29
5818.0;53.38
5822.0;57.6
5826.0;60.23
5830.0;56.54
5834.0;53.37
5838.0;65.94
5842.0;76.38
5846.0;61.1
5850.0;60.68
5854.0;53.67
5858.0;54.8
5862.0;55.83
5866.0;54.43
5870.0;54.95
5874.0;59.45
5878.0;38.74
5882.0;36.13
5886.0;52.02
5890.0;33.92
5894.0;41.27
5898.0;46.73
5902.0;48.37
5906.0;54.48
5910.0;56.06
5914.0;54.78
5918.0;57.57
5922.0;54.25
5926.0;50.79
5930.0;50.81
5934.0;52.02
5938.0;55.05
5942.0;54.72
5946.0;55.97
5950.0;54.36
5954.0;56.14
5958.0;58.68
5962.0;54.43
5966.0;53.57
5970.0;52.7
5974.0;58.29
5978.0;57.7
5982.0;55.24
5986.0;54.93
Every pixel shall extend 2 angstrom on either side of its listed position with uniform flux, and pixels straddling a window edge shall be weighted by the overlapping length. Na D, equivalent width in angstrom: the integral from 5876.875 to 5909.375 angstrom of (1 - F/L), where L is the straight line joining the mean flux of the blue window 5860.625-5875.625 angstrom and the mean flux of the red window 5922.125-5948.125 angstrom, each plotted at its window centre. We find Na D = 6.14 angstrom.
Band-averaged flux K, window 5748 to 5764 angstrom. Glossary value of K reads 57.9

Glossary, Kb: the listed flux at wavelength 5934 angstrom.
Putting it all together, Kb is 52.02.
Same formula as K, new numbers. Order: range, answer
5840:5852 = 66.1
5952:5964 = 56.4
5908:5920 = 56.1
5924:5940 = 52.2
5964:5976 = 54.9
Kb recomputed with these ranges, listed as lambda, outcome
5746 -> 54.13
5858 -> 54.8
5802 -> 47.06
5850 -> 60.68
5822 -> 57.6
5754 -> 58.05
